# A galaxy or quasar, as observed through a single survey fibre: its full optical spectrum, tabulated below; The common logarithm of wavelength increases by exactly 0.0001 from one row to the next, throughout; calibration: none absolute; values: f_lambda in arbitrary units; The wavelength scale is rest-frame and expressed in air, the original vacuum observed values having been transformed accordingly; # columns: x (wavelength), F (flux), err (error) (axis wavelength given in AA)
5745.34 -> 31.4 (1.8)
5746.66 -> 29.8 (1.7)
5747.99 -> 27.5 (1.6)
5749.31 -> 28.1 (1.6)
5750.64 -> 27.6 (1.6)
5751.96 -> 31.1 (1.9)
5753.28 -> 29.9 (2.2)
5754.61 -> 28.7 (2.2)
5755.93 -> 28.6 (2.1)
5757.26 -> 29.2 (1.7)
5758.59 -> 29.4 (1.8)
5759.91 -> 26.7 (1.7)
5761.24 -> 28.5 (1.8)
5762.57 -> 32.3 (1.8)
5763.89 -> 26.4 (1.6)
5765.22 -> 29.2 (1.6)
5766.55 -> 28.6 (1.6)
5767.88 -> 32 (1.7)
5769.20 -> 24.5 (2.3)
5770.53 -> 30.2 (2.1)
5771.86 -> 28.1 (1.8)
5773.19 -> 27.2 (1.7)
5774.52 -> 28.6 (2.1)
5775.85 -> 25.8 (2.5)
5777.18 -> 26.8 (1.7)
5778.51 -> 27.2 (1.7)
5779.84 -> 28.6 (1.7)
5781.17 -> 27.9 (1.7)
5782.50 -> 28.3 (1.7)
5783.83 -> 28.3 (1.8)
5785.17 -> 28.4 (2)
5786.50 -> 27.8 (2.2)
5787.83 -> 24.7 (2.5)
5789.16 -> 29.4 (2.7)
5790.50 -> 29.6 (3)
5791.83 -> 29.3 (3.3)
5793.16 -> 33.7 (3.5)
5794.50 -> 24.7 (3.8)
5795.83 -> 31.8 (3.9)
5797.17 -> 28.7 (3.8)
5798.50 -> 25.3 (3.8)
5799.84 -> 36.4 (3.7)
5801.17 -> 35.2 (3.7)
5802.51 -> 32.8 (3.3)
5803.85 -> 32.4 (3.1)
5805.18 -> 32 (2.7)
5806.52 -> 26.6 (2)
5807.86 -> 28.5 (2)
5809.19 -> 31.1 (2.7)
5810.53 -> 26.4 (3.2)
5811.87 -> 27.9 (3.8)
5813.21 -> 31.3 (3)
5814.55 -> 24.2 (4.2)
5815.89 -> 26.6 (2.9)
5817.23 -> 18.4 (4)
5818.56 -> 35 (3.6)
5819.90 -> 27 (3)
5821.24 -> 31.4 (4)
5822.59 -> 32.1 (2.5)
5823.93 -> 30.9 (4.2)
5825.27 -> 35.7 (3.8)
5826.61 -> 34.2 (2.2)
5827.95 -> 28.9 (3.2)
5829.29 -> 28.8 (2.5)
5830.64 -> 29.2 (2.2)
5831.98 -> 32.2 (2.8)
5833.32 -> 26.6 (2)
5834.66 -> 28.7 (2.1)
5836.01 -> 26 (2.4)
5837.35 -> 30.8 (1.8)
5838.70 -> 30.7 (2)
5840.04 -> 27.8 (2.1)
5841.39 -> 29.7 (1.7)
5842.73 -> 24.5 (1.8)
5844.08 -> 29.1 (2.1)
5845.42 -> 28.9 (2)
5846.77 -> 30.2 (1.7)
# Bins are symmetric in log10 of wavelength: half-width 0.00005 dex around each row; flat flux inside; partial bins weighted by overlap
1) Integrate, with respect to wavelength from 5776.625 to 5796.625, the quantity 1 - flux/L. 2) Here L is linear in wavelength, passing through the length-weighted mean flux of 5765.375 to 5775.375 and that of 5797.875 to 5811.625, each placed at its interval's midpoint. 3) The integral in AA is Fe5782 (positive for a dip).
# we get 0.7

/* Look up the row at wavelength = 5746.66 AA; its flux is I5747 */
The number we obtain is 29.8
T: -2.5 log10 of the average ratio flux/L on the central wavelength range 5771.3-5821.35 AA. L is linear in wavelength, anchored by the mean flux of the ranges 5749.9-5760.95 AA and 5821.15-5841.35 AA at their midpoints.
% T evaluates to 0.03 mag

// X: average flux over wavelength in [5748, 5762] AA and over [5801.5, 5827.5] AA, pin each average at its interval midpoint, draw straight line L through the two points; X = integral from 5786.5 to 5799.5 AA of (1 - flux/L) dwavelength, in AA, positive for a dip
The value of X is 0.3 AA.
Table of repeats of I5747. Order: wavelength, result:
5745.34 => 31.4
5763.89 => 26.4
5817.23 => 18.4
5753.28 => 29.9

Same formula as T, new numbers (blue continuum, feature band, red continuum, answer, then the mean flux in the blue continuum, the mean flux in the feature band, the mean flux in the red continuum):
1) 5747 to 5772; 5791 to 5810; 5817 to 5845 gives -0.048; 28.8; 30.6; 29.6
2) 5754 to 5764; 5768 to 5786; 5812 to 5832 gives 0.048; 28.9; 27.8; 29.6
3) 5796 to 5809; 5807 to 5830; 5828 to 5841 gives 0.023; 30.9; 29.3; 29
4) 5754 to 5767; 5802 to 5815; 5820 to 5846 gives 0.002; 28.8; 29.4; 29.7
